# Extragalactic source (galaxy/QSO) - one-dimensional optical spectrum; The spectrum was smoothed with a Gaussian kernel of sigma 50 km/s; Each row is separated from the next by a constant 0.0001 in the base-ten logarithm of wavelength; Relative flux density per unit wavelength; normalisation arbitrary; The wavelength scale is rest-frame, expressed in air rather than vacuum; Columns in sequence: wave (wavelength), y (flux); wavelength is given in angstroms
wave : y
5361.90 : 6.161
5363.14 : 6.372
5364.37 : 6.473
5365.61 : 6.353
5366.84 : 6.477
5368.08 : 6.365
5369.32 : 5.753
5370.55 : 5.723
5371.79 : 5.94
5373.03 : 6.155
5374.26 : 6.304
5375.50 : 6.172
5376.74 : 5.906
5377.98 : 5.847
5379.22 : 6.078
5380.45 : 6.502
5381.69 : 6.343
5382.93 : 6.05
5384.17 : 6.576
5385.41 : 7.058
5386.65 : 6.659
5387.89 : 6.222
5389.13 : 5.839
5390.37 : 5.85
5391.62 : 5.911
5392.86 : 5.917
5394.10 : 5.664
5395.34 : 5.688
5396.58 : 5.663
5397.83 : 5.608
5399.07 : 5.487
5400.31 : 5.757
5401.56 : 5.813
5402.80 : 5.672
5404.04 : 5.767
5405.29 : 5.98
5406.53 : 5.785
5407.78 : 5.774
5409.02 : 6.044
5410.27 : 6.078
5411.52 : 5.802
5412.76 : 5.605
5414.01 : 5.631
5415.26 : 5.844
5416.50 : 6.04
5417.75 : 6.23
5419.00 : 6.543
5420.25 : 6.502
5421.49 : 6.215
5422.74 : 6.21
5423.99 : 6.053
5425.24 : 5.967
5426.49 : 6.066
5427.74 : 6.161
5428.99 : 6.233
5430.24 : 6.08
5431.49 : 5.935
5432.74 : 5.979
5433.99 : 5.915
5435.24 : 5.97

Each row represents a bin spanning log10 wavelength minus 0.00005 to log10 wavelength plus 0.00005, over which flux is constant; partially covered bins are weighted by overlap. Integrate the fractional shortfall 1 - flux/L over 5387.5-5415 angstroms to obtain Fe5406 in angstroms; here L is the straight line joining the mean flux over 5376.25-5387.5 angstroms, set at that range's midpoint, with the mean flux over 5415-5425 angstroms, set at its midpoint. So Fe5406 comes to 2.10 angstroms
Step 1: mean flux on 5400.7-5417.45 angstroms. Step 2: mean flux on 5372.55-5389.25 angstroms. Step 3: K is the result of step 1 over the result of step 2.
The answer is 0.93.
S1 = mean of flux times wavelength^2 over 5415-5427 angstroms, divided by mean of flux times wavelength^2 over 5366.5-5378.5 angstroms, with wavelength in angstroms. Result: 1.0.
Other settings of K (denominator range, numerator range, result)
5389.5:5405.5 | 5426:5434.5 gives 1.05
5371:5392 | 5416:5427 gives 1.00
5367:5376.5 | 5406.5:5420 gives 0.98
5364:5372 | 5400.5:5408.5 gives 0.94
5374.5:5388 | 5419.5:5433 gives 0.97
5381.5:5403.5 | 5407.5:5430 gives 1.01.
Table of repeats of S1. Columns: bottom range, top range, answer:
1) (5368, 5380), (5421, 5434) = 1.03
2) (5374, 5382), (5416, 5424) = 1.04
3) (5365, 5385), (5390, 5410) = 0.95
